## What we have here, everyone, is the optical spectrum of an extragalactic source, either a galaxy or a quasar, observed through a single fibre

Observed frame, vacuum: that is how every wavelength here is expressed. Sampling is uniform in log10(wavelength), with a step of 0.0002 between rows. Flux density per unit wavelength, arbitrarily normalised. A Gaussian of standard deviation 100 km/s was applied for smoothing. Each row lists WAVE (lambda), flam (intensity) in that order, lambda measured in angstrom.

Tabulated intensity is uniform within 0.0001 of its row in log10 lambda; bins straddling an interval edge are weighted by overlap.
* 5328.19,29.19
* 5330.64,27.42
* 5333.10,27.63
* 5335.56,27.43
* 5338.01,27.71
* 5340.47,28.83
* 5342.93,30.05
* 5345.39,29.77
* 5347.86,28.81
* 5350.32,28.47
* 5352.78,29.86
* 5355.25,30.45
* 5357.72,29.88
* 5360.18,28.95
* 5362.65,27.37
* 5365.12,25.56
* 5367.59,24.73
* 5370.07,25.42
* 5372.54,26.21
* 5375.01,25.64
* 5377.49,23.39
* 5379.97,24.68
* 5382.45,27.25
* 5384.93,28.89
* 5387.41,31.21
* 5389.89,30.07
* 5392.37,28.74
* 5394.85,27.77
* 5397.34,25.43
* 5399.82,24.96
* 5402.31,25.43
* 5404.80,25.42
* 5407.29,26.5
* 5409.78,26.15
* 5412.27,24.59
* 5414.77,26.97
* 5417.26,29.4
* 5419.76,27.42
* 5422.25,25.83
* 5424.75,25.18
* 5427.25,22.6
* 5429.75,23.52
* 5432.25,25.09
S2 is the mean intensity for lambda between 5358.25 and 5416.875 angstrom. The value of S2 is 26.7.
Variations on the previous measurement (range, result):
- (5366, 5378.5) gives 25.1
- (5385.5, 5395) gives 29.6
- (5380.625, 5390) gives 29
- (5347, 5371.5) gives 27.9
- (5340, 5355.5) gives 29.4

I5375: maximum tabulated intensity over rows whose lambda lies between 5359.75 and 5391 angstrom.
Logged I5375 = 31.21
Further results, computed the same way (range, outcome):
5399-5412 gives 26.5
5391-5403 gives 28.74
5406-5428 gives 29.4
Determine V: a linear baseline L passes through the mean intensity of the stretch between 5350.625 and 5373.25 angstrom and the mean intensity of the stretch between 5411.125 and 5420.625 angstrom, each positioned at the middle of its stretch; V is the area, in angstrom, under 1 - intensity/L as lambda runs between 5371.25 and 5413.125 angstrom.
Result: 1.1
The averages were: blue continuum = 27.7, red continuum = 27.1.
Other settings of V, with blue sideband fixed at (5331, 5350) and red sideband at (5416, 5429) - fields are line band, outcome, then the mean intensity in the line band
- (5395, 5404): 0.4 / 25.6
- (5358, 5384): 1.4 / 26.1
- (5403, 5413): 0.3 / 25.7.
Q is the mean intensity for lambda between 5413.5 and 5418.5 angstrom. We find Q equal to 28.2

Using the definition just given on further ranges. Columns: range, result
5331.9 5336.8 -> 27.6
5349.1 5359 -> 29.7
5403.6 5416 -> 25.9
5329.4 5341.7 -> 27.8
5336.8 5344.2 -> 28.9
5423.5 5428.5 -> 23.9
